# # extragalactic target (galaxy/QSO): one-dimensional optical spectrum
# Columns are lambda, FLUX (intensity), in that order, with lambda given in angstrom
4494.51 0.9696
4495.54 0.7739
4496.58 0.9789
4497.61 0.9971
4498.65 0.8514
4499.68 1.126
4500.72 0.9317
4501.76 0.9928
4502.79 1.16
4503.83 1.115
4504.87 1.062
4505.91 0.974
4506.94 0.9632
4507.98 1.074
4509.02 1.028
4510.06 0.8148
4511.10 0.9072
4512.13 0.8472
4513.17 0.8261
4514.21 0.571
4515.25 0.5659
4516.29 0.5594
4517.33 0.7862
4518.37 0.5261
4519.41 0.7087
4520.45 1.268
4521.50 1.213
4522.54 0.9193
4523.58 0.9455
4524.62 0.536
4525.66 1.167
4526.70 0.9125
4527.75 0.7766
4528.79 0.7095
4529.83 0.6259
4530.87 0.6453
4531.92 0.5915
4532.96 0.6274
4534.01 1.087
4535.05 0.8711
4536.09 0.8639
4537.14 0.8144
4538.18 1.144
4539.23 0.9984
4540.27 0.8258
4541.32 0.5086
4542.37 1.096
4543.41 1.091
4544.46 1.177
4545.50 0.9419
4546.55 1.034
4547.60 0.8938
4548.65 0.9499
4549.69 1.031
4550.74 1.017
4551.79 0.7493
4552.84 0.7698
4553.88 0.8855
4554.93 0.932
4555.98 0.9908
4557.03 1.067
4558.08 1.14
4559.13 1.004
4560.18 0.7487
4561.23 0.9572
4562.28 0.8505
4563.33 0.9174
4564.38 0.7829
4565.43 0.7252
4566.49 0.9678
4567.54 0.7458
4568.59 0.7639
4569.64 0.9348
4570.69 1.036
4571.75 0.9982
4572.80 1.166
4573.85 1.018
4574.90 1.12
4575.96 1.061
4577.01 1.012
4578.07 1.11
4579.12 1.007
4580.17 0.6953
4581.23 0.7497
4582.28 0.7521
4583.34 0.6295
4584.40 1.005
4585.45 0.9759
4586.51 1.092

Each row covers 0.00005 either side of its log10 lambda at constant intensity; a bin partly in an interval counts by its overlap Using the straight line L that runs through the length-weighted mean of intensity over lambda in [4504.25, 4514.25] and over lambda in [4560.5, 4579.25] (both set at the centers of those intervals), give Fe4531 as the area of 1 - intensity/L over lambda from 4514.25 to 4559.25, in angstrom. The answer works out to 2.8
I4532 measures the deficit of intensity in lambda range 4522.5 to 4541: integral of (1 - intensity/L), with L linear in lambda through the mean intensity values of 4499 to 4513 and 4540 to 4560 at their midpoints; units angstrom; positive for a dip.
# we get 2.6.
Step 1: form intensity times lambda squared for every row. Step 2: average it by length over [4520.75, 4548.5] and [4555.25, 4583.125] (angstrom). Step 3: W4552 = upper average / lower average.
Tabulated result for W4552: 1.1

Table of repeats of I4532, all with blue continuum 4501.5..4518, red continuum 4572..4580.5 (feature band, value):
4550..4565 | 1.1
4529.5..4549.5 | 1.3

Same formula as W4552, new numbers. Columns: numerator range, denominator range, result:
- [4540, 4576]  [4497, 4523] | 1.05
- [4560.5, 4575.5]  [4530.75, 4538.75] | 1.12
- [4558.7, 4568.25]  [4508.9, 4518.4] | 1.17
